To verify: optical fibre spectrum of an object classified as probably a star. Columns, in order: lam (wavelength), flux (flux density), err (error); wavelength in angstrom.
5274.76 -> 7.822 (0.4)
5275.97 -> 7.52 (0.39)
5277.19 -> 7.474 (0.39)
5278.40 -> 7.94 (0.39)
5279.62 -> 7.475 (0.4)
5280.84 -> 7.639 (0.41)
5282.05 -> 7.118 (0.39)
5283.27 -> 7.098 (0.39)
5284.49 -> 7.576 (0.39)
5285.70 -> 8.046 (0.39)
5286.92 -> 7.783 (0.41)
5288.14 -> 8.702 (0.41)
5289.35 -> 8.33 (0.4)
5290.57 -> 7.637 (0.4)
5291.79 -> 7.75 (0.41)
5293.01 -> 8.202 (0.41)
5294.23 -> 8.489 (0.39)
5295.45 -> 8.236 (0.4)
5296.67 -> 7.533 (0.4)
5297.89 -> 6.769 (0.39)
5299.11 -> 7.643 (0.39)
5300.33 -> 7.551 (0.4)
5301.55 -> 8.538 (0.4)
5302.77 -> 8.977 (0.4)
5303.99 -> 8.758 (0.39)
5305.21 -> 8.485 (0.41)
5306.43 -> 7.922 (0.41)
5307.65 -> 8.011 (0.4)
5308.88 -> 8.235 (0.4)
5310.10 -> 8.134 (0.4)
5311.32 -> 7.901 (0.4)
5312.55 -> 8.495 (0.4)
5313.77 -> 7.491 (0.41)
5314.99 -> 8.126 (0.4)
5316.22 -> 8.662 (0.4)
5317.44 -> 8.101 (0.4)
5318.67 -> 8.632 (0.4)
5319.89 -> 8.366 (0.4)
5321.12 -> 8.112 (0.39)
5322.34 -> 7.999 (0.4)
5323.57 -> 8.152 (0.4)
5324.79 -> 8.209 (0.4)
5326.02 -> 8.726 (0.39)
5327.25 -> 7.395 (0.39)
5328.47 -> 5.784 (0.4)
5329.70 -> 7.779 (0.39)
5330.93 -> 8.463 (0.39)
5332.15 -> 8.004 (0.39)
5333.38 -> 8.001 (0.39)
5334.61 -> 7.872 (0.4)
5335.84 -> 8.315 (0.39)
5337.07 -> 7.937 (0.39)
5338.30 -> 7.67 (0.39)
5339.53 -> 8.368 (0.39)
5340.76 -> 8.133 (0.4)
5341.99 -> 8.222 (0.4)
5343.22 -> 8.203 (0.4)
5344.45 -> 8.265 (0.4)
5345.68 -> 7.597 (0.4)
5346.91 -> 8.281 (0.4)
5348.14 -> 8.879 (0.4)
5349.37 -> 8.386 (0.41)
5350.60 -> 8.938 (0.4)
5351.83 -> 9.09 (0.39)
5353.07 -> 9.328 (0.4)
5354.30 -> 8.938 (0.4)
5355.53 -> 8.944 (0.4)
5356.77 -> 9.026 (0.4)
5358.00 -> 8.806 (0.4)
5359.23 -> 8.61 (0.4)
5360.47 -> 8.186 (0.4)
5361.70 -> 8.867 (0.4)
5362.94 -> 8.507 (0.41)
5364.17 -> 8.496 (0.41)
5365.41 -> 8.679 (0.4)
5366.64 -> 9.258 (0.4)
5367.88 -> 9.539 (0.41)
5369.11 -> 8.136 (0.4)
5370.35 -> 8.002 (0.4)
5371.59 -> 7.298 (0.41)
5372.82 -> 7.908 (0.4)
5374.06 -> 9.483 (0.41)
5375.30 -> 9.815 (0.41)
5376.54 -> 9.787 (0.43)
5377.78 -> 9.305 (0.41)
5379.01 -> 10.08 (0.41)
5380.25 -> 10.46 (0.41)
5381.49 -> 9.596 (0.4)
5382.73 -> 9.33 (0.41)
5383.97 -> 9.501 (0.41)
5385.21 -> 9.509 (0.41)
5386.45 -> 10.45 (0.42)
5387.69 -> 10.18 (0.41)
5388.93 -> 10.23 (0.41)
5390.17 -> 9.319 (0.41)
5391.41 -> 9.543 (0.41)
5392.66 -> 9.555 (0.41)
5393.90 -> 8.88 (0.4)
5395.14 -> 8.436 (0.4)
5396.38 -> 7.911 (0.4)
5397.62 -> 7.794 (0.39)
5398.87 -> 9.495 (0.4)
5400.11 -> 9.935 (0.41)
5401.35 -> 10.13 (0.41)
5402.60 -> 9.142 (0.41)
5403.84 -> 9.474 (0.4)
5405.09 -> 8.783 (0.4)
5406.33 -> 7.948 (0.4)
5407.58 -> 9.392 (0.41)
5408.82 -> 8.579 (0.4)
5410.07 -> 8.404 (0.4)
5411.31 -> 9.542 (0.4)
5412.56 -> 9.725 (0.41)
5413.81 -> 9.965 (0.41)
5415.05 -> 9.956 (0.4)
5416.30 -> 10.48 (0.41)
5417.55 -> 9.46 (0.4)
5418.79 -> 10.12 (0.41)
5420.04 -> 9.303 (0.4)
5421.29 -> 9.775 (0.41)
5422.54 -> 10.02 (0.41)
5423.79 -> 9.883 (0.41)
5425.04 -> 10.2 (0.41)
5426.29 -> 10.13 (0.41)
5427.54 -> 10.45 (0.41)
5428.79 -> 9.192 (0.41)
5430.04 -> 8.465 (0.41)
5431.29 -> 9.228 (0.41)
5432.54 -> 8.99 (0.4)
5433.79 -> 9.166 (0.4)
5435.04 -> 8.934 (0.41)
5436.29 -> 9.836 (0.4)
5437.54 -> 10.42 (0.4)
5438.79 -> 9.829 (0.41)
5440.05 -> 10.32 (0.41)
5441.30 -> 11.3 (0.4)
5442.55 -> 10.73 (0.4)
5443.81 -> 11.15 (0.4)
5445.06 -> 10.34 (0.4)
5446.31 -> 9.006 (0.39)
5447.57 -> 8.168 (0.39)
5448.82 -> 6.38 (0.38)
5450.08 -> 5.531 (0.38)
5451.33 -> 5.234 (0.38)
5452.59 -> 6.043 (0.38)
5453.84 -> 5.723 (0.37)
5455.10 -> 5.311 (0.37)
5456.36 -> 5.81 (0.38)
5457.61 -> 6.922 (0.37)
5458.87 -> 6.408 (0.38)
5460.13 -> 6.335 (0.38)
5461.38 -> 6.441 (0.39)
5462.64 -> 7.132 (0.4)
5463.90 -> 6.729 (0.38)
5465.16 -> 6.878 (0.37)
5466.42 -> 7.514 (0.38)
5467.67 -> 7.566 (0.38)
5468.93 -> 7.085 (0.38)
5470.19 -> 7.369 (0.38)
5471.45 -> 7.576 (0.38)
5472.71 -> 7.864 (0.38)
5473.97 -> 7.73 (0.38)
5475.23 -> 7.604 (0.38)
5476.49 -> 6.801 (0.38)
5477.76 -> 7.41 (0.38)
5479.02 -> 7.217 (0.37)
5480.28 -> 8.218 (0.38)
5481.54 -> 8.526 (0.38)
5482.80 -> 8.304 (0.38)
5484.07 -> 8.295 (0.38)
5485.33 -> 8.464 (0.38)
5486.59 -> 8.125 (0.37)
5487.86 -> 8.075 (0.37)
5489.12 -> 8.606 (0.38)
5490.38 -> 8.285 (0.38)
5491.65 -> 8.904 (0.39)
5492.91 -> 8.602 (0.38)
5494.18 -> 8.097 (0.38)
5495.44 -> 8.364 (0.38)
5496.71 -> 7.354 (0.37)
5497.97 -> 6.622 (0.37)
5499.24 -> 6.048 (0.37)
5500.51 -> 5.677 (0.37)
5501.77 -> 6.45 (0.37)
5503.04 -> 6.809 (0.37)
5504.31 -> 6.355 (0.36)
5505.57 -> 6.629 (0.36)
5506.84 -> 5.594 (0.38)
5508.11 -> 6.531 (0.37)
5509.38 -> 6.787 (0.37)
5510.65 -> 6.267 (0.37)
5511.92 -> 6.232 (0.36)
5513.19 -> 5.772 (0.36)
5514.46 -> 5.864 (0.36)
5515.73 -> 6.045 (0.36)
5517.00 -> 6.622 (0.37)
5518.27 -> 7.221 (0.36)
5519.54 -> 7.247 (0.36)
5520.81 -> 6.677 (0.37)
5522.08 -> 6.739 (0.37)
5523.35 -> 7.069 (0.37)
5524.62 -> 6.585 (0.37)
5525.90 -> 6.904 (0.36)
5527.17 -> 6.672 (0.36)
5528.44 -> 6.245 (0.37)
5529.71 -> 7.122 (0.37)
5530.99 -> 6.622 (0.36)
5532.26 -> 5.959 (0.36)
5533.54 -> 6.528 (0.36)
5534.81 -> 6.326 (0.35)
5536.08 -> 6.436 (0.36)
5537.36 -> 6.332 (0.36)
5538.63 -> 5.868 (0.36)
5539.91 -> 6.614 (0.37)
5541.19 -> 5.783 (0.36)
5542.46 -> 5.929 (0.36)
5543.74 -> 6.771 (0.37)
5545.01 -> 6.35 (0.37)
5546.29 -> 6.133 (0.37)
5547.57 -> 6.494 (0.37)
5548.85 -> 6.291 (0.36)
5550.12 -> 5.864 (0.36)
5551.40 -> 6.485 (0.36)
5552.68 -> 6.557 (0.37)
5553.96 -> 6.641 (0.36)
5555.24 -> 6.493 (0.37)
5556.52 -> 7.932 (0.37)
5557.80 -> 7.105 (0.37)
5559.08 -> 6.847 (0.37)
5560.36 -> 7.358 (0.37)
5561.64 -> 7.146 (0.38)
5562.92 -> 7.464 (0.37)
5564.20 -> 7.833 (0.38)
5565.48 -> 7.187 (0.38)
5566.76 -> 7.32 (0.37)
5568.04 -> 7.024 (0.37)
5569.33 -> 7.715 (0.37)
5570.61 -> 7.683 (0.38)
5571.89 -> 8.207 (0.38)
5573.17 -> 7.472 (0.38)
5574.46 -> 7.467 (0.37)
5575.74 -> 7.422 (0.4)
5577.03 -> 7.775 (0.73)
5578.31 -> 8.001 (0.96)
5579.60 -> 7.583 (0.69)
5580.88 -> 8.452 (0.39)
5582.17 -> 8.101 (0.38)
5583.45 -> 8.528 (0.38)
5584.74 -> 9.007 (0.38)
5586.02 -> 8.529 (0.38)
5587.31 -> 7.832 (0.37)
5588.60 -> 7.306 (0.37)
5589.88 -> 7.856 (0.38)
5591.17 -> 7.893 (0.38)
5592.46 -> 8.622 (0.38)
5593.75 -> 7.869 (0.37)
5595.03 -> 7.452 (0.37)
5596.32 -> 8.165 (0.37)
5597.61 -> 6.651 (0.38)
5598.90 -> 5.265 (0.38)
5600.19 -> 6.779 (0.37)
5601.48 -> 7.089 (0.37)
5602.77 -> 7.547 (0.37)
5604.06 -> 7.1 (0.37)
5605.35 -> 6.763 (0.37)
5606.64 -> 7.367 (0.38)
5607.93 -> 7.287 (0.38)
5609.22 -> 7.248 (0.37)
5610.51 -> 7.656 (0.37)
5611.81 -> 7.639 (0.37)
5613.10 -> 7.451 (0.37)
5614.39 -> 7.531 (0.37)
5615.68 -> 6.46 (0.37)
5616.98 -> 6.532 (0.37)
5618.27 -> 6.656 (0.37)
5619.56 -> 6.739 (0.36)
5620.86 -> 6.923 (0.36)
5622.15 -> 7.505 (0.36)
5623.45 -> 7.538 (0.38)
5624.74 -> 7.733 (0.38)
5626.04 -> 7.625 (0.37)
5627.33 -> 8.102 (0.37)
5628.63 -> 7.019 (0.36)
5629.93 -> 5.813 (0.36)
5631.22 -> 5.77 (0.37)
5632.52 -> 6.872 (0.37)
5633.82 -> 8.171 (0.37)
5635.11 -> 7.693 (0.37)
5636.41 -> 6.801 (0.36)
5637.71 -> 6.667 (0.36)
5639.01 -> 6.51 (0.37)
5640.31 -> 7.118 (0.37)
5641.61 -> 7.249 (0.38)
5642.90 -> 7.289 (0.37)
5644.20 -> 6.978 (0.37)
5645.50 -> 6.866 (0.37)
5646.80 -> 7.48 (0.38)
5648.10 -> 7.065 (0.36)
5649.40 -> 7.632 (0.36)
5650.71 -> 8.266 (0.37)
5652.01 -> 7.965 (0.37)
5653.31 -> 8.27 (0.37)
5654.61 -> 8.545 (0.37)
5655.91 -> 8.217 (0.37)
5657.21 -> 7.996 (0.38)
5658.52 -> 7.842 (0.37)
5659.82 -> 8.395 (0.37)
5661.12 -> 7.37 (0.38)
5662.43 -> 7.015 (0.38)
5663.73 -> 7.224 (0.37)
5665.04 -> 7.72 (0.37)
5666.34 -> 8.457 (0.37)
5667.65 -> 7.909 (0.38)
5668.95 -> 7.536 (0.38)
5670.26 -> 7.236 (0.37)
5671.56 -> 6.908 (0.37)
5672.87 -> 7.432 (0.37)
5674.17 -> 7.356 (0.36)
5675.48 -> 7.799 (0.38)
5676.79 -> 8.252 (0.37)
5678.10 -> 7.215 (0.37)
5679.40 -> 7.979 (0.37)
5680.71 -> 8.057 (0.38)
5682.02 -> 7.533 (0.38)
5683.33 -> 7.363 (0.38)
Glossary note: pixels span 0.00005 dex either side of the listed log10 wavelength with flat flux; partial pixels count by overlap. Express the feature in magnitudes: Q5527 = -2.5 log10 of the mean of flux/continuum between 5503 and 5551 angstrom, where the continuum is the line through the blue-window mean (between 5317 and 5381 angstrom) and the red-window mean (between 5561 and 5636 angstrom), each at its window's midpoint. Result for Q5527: 0.20 mag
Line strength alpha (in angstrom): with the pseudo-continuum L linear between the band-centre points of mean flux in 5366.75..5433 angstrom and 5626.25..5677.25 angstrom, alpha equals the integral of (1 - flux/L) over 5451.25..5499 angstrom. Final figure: 7.7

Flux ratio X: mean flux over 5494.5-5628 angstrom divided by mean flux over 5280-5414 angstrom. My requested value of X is 0.82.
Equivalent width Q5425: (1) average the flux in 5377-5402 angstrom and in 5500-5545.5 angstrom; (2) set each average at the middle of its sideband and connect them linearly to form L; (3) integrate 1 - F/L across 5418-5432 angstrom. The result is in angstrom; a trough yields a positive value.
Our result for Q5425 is -1.65 angstrom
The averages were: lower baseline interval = 9.48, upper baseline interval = 6.44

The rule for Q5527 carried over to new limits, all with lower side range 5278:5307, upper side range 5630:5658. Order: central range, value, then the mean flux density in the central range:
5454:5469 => 0.16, 6.63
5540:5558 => 0.16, 6.48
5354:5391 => -0.17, 9.15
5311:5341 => -0.02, 8.03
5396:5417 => -0.19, 9.23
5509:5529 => 0.16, 6.56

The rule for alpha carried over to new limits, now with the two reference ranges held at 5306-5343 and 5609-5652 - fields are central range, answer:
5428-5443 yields -3.8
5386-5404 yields -3.5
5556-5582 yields -0.7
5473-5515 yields 1.5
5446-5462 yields 2.8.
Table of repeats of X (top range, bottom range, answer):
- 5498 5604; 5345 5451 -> 0.75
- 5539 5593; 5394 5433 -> 0.78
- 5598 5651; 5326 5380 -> 0.84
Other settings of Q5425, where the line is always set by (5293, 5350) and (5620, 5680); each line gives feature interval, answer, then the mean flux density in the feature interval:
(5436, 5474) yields 0.4 angstrom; 7.74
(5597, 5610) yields 1.1 angstrom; 6.92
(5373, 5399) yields -4.8 angstrom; 9.43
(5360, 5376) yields -1.3 angstrom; 8.64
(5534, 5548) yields 2.5 angstrom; 6.28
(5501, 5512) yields 1.9 angstrom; 6.41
